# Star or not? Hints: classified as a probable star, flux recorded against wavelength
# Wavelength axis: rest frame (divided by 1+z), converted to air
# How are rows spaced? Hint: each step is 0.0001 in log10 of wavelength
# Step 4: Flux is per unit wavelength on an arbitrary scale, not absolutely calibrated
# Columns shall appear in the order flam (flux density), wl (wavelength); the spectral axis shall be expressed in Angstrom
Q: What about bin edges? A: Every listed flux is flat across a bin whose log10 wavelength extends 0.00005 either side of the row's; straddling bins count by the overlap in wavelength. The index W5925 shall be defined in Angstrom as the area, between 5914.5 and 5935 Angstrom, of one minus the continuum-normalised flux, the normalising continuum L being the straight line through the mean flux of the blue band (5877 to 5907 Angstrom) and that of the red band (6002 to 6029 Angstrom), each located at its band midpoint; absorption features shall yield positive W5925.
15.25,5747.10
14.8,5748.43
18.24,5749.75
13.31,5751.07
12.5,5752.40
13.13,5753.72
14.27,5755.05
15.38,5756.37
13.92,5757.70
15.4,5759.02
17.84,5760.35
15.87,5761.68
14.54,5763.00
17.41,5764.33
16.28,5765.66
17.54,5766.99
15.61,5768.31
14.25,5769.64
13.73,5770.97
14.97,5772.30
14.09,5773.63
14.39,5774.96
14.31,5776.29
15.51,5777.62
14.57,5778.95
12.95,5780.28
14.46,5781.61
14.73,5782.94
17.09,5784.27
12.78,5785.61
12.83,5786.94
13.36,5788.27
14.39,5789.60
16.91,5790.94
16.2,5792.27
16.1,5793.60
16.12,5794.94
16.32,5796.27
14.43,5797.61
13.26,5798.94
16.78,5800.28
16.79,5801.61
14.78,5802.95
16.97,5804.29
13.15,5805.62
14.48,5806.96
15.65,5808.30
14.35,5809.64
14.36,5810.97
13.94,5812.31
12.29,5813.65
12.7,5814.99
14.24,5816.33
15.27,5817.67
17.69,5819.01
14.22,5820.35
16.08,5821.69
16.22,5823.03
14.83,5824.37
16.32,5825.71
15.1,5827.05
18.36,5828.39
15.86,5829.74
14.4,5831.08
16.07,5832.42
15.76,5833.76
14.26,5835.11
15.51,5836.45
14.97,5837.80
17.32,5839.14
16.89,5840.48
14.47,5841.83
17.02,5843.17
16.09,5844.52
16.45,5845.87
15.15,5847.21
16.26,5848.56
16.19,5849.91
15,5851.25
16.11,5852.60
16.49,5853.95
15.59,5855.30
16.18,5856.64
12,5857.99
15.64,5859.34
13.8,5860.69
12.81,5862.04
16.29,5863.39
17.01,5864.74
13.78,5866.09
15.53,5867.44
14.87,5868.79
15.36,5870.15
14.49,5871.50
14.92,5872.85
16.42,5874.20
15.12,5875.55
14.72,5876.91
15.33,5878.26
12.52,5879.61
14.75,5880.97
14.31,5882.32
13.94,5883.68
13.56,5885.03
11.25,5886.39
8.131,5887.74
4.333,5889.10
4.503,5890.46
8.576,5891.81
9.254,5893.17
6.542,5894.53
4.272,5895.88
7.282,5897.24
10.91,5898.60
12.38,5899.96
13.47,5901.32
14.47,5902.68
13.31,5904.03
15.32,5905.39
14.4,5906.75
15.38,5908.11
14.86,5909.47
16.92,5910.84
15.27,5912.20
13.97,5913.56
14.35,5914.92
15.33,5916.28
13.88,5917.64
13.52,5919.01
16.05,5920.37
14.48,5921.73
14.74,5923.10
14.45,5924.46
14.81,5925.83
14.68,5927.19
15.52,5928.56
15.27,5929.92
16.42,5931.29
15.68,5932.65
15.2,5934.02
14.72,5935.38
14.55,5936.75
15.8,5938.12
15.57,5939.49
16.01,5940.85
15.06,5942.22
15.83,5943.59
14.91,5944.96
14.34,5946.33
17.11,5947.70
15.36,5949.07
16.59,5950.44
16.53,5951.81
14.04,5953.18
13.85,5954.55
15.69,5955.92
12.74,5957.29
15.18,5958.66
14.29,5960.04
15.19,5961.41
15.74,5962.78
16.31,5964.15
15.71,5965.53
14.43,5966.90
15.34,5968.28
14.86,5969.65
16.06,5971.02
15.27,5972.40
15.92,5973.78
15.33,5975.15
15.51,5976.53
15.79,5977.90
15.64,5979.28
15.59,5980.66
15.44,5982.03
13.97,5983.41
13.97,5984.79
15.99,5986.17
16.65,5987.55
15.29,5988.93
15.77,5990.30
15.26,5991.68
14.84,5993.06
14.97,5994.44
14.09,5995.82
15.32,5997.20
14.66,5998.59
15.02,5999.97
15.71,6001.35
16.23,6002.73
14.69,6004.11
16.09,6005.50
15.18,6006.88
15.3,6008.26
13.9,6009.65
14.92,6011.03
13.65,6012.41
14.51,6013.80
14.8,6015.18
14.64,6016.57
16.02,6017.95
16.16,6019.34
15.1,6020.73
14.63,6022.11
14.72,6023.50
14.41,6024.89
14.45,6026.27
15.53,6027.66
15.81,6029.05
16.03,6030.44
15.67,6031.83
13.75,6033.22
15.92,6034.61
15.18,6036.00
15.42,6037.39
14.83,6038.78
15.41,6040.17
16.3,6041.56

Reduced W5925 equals -4.8 Angstrom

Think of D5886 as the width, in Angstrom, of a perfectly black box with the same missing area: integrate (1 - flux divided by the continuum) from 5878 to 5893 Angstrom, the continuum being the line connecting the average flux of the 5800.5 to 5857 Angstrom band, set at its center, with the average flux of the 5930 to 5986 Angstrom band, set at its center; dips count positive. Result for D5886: 4.44 Angstrom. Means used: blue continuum 15.5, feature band 10.8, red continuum 15.3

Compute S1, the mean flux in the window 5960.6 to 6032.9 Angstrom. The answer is 15.2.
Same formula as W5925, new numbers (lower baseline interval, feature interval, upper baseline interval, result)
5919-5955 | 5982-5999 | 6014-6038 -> 0.14 Angstrom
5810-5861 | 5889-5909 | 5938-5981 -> 6.32 Angstrom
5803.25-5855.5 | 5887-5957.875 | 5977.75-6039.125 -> 7.79 Angstrom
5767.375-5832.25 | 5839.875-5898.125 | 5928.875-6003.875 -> 6.41 Angstrom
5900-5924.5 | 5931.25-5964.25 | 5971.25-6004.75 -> -0.73 Angstrom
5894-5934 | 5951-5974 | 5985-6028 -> -1.03 Angstrom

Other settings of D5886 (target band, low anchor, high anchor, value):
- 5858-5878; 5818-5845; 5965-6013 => 1.0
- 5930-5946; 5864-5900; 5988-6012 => -2.3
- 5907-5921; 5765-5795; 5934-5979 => 0.3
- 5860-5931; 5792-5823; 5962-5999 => 8.8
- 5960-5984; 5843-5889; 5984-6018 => -0.6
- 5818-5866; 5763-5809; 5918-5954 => -1.6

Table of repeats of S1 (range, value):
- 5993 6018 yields 15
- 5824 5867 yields 15.6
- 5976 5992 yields 15.4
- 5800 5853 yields 15.4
